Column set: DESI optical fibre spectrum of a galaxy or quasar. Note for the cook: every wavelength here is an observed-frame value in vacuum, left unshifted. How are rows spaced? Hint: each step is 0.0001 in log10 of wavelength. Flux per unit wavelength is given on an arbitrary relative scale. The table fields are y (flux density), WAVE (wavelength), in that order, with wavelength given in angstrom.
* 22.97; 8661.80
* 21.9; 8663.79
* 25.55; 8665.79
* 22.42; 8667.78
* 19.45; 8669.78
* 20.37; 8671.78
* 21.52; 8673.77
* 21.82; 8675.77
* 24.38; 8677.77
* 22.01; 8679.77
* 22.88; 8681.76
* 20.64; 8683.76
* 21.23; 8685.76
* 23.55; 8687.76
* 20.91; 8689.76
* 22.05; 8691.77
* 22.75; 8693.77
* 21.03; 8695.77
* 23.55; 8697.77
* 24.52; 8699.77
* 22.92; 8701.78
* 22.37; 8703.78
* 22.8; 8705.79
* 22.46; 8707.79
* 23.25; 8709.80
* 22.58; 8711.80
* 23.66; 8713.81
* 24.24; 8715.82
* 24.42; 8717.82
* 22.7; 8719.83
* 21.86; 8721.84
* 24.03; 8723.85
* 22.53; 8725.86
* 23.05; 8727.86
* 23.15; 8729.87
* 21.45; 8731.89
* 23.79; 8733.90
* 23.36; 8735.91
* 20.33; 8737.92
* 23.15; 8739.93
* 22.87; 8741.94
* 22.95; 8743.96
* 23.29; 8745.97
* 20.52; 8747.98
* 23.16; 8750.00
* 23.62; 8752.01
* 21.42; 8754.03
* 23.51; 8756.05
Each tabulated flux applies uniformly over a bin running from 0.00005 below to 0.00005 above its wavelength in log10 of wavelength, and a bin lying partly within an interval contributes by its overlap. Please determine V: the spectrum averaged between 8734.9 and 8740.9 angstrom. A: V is 22.3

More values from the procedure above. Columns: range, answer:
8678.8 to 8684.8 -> 21.9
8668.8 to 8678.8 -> 21.5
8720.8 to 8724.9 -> 22.9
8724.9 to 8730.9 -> 22.9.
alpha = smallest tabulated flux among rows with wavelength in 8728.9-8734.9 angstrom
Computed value 21.45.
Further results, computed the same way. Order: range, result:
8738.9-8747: 22.87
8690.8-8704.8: 21.03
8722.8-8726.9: 22.53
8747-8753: 20.52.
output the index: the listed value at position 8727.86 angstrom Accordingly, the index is 23.05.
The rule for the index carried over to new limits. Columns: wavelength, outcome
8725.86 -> 22.53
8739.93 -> 23.15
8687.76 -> 23.55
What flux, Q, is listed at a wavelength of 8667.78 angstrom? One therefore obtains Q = 22.42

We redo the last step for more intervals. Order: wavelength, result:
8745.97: 23.29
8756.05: 23.51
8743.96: 22.95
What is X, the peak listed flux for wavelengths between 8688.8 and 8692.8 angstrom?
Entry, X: 22.05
